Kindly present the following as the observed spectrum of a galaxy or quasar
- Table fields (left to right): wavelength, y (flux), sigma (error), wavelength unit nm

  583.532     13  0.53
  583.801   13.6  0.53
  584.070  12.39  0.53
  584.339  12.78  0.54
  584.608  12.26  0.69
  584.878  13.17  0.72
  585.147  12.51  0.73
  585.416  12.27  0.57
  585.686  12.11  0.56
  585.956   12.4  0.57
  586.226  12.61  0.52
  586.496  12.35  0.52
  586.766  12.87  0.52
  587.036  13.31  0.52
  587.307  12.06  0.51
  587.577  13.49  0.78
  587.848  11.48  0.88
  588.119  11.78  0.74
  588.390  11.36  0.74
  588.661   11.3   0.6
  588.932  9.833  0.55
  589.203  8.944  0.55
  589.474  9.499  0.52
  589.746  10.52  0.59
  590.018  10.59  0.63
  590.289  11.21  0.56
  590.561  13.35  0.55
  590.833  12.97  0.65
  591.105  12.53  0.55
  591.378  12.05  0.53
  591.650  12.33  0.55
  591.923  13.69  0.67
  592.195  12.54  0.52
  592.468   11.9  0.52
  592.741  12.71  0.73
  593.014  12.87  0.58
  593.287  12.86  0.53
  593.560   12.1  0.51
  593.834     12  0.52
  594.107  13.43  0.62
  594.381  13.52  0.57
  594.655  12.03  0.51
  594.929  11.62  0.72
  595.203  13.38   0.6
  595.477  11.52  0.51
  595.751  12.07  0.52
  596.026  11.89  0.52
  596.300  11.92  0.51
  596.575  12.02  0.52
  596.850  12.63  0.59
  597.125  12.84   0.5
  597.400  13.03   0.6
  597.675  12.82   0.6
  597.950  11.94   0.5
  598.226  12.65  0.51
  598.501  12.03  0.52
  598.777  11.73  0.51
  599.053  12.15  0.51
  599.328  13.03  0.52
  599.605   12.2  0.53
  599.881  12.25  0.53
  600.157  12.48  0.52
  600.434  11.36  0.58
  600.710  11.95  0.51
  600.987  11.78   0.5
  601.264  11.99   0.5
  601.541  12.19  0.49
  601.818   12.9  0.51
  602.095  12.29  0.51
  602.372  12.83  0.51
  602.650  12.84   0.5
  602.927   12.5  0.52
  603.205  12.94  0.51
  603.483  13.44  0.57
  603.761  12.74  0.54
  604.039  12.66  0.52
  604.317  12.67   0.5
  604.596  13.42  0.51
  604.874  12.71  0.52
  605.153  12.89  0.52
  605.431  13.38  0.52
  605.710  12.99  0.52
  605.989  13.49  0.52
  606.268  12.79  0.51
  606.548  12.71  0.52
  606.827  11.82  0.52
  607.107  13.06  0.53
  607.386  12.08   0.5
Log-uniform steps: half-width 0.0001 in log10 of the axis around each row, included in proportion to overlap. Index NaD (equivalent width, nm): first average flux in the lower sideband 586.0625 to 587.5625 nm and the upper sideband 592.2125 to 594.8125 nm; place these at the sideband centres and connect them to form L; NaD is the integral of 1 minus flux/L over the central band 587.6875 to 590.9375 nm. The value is 0.41 nm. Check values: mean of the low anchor 12.7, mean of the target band 11.1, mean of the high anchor 12.6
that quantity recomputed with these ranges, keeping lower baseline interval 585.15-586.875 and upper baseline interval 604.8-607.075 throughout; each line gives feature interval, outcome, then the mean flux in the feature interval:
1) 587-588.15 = 0.01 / 12.4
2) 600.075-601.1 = 0.07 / 11.9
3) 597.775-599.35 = 0.06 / 12.2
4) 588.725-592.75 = 0.30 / 11.6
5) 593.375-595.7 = 0.03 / 12.4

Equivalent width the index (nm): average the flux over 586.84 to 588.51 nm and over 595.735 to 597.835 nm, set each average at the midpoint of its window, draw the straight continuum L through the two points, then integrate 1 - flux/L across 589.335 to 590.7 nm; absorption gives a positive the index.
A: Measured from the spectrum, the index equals 0.14 nm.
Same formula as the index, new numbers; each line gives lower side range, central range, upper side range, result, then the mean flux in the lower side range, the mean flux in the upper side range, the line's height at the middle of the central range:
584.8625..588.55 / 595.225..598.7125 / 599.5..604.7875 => 0.04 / 12.4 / 12.5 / 12.5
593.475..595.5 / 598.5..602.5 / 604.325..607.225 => 0.16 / 12.5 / 12.9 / 12.7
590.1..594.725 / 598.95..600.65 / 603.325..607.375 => 0.07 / 12.6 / 12.9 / 12.8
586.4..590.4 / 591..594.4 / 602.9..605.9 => -0.24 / 11.4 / 13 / 11.8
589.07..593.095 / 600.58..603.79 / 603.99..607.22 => 0.03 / 11.8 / 12.9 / 12.6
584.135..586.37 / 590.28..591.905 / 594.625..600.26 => -0.02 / 12.5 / 12.3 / 12.4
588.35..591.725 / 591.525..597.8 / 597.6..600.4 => -0.39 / 11.2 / 12.3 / 11.8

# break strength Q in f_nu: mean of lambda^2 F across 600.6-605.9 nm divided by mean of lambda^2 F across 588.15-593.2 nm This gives 1.1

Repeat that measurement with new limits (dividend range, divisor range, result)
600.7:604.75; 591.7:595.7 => 1.04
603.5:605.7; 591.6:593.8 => 1.07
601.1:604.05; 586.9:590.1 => 1.19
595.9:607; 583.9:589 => 1.07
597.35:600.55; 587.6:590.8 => 1.15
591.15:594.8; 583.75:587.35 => 1.03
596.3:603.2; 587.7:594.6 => 1.07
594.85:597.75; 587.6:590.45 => 1.17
